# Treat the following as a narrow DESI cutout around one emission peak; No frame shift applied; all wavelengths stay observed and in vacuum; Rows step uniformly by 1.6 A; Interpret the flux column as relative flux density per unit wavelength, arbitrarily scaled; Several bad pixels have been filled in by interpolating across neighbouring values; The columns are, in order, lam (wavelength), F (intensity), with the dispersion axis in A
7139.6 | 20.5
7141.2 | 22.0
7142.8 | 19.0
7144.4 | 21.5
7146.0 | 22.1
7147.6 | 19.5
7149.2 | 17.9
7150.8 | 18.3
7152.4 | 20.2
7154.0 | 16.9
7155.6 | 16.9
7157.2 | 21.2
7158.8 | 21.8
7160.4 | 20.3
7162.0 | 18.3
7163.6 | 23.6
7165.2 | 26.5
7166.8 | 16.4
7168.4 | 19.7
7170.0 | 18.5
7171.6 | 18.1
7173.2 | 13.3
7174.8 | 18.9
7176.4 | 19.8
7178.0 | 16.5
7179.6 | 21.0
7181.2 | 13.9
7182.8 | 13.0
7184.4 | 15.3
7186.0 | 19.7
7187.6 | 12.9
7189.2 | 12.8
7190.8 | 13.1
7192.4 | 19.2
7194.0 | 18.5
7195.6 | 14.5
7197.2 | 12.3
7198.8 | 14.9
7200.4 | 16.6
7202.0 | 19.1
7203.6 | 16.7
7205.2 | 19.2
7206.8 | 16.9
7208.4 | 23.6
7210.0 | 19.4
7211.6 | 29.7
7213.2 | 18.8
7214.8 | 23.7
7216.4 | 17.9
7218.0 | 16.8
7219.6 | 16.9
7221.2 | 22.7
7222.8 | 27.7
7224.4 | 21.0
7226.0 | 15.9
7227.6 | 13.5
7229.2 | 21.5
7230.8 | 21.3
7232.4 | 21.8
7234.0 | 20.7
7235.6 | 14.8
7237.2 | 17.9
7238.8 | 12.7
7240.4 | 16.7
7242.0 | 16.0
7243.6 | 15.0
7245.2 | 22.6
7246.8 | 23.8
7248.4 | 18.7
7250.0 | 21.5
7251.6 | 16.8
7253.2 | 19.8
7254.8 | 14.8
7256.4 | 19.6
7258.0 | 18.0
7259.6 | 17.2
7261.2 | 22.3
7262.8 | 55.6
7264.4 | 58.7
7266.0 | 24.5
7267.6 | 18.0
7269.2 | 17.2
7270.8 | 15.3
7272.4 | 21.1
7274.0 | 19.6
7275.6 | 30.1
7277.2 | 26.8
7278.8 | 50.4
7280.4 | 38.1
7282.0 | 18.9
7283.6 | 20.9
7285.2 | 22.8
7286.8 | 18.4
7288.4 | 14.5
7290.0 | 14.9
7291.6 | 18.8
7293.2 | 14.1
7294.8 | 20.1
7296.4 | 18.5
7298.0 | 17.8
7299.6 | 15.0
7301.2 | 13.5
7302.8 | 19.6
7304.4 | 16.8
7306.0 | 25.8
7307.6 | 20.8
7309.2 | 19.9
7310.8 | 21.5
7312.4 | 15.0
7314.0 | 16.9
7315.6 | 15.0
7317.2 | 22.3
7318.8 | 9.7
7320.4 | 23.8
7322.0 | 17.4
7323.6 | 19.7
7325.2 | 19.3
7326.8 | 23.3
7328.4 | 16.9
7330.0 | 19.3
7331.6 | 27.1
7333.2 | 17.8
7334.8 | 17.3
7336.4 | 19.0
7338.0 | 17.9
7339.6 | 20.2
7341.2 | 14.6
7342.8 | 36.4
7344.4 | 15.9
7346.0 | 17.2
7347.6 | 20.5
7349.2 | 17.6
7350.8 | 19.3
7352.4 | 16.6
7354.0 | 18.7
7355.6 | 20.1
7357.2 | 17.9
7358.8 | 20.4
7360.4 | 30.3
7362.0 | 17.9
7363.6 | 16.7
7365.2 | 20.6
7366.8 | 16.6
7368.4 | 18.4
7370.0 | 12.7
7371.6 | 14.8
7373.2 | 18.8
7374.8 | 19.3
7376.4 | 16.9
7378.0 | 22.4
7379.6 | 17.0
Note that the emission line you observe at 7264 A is [S II]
